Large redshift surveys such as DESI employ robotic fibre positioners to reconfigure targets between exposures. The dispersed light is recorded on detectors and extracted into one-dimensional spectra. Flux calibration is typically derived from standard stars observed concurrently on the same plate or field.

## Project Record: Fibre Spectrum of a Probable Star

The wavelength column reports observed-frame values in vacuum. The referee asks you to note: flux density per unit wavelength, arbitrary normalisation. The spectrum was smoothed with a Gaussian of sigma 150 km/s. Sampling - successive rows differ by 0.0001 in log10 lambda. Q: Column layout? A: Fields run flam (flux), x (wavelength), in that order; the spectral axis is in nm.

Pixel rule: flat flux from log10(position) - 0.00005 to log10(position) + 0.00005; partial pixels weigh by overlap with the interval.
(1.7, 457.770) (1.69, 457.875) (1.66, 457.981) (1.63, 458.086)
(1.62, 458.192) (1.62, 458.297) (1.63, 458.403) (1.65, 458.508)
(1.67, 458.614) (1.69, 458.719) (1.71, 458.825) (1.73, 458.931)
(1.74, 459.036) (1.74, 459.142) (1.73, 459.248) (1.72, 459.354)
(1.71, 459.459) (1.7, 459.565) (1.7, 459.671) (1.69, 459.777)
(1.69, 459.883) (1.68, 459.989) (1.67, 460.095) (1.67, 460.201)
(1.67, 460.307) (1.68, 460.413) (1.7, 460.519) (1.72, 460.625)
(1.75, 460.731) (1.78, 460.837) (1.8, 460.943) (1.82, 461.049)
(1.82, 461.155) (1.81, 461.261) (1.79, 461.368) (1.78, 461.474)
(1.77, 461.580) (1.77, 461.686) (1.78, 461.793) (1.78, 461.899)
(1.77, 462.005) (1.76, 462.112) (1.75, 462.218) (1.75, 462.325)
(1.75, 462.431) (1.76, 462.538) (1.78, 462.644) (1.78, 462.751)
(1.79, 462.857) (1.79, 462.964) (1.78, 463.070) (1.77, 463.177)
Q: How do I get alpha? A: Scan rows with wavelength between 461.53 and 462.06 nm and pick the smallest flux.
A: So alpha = 1.77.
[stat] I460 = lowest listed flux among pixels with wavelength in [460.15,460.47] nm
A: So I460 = 1.67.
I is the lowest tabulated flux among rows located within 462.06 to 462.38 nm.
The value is 1.75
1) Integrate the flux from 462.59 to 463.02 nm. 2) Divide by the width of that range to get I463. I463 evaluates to 1.79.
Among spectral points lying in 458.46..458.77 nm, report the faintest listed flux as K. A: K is 1.65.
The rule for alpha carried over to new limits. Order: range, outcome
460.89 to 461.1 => 1.8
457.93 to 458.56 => 1.62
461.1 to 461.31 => 1.81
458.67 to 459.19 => 1.69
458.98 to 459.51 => 1.71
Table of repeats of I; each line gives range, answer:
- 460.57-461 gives 1.72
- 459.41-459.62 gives 1.7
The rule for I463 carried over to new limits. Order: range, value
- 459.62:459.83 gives 1.69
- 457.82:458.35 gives 1.64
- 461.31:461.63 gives 1.78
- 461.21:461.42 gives 1.79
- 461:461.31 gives 1.82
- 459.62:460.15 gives 1.68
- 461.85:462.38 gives 1.76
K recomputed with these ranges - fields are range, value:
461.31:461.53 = 1.78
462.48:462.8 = 1.76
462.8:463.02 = 1.79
